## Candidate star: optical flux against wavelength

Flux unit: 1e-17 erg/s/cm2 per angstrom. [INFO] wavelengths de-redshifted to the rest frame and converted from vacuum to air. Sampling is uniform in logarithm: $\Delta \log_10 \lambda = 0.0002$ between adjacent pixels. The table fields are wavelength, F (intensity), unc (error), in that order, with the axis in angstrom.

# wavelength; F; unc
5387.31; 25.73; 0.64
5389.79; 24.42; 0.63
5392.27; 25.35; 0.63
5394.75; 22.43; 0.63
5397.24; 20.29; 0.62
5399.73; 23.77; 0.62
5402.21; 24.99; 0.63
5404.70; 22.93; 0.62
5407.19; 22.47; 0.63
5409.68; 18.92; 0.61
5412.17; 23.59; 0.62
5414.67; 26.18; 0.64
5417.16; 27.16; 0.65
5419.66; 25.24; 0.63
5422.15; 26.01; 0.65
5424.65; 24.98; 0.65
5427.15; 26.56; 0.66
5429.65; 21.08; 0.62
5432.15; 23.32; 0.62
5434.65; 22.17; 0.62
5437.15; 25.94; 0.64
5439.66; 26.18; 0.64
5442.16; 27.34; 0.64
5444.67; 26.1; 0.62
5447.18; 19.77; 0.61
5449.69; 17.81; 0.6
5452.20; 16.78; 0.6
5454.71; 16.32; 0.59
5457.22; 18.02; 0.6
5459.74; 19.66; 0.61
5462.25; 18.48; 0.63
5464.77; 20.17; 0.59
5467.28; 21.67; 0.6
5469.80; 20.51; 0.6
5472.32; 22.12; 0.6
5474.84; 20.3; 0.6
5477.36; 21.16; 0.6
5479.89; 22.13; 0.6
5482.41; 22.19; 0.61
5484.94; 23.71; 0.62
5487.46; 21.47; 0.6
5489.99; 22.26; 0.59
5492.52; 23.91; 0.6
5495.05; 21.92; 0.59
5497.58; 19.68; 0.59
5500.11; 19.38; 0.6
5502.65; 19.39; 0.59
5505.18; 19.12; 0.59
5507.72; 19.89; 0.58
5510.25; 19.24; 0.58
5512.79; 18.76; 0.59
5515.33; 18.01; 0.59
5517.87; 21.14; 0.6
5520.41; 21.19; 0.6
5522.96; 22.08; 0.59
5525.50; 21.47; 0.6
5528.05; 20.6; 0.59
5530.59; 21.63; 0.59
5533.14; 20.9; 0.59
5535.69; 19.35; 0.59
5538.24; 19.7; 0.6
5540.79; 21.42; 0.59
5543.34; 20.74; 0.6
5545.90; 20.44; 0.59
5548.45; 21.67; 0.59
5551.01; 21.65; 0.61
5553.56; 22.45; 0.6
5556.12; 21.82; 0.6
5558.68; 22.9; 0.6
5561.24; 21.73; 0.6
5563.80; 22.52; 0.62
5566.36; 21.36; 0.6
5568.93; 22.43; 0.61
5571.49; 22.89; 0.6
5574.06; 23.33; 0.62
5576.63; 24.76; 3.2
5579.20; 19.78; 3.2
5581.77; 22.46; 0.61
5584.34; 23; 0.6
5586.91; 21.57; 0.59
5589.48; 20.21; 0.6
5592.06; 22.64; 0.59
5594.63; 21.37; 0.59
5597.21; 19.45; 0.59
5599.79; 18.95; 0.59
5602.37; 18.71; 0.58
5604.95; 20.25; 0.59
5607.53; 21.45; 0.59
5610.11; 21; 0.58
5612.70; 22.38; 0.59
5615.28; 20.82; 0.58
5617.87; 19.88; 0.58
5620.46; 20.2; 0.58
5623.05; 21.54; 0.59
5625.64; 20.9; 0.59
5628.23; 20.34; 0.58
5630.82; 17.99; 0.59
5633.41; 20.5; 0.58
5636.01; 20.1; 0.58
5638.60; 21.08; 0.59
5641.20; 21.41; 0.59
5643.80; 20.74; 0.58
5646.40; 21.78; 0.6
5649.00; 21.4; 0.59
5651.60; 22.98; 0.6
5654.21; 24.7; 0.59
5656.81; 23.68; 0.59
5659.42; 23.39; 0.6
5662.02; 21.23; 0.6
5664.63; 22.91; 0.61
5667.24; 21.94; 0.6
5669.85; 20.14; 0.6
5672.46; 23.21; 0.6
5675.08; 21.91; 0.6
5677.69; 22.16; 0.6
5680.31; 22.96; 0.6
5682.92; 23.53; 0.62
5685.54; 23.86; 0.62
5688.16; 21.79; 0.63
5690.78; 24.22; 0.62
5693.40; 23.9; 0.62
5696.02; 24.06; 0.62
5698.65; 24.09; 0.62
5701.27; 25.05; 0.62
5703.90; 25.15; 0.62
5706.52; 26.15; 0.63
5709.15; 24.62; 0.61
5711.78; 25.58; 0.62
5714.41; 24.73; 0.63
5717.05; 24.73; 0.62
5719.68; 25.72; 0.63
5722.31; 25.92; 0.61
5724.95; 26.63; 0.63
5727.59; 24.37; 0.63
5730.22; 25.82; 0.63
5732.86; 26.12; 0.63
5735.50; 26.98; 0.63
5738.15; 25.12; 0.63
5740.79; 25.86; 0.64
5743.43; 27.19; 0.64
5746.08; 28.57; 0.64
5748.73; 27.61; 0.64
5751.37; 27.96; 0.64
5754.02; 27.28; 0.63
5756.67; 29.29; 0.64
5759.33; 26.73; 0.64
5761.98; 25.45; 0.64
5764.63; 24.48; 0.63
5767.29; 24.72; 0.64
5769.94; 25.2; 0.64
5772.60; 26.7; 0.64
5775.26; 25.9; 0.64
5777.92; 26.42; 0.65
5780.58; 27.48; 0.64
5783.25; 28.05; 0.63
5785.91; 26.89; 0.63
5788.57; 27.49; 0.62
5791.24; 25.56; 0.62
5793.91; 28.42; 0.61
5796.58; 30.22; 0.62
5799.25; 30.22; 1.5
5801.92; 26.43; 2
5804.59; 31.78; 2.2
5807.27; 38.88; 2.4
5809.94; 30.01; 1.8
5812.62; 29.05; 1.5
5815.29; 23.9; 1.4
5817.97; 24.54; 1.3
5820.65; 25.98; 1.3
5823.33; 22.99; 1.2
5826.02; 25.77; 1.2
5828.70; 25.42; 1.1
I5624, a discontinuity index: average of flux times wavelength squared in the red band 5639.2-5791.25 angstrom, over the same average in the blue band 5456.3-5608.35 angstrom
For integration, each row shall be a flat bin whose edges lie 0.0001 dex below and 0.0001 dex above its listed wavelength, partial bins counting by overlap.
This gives 1.26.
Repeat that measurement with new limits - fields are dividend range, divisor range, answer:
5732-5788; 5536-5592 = 1.31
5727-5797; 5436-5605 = 1.38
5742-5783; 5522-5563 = 1.36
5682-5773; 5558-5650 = 1.26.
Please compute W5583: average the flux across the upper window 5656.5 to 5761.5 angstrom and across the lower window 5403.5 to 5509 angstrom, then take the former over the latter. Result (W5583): 1.13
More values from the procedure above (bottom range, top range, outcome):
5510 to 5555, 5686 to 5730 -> 1.20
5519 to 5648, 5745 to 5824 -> 1.30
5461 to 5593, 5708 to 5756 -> 1.23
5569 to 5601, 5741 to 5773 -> 1.23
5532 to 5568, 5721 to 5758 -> 1.25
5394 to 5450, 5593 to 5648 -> 0.86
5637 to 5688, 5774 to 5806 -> 1.25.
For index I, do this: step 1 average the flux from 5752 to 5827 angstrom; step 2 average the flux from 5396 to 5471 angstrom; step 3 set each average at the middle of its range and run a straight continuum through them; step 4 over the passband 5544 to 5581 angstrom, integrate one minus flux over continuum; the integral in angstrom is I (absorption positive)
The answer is 3.3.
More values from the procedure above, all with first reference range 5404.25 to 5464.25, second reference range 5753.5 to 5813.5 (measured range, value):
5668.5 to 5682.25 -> 2.2 angstrom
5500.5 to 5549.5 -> 7.5 angstrom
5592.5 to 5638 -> 8.9 angstrom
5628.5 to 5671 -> 7.1 angstrom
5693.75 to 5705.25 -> 0.9 angstrom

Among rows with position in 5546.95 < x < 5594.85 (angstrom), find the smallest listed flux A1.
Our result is 19.78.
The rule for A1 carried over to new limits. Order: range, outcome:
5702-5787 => 24.37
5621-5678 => 17.99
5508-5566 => 18.01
